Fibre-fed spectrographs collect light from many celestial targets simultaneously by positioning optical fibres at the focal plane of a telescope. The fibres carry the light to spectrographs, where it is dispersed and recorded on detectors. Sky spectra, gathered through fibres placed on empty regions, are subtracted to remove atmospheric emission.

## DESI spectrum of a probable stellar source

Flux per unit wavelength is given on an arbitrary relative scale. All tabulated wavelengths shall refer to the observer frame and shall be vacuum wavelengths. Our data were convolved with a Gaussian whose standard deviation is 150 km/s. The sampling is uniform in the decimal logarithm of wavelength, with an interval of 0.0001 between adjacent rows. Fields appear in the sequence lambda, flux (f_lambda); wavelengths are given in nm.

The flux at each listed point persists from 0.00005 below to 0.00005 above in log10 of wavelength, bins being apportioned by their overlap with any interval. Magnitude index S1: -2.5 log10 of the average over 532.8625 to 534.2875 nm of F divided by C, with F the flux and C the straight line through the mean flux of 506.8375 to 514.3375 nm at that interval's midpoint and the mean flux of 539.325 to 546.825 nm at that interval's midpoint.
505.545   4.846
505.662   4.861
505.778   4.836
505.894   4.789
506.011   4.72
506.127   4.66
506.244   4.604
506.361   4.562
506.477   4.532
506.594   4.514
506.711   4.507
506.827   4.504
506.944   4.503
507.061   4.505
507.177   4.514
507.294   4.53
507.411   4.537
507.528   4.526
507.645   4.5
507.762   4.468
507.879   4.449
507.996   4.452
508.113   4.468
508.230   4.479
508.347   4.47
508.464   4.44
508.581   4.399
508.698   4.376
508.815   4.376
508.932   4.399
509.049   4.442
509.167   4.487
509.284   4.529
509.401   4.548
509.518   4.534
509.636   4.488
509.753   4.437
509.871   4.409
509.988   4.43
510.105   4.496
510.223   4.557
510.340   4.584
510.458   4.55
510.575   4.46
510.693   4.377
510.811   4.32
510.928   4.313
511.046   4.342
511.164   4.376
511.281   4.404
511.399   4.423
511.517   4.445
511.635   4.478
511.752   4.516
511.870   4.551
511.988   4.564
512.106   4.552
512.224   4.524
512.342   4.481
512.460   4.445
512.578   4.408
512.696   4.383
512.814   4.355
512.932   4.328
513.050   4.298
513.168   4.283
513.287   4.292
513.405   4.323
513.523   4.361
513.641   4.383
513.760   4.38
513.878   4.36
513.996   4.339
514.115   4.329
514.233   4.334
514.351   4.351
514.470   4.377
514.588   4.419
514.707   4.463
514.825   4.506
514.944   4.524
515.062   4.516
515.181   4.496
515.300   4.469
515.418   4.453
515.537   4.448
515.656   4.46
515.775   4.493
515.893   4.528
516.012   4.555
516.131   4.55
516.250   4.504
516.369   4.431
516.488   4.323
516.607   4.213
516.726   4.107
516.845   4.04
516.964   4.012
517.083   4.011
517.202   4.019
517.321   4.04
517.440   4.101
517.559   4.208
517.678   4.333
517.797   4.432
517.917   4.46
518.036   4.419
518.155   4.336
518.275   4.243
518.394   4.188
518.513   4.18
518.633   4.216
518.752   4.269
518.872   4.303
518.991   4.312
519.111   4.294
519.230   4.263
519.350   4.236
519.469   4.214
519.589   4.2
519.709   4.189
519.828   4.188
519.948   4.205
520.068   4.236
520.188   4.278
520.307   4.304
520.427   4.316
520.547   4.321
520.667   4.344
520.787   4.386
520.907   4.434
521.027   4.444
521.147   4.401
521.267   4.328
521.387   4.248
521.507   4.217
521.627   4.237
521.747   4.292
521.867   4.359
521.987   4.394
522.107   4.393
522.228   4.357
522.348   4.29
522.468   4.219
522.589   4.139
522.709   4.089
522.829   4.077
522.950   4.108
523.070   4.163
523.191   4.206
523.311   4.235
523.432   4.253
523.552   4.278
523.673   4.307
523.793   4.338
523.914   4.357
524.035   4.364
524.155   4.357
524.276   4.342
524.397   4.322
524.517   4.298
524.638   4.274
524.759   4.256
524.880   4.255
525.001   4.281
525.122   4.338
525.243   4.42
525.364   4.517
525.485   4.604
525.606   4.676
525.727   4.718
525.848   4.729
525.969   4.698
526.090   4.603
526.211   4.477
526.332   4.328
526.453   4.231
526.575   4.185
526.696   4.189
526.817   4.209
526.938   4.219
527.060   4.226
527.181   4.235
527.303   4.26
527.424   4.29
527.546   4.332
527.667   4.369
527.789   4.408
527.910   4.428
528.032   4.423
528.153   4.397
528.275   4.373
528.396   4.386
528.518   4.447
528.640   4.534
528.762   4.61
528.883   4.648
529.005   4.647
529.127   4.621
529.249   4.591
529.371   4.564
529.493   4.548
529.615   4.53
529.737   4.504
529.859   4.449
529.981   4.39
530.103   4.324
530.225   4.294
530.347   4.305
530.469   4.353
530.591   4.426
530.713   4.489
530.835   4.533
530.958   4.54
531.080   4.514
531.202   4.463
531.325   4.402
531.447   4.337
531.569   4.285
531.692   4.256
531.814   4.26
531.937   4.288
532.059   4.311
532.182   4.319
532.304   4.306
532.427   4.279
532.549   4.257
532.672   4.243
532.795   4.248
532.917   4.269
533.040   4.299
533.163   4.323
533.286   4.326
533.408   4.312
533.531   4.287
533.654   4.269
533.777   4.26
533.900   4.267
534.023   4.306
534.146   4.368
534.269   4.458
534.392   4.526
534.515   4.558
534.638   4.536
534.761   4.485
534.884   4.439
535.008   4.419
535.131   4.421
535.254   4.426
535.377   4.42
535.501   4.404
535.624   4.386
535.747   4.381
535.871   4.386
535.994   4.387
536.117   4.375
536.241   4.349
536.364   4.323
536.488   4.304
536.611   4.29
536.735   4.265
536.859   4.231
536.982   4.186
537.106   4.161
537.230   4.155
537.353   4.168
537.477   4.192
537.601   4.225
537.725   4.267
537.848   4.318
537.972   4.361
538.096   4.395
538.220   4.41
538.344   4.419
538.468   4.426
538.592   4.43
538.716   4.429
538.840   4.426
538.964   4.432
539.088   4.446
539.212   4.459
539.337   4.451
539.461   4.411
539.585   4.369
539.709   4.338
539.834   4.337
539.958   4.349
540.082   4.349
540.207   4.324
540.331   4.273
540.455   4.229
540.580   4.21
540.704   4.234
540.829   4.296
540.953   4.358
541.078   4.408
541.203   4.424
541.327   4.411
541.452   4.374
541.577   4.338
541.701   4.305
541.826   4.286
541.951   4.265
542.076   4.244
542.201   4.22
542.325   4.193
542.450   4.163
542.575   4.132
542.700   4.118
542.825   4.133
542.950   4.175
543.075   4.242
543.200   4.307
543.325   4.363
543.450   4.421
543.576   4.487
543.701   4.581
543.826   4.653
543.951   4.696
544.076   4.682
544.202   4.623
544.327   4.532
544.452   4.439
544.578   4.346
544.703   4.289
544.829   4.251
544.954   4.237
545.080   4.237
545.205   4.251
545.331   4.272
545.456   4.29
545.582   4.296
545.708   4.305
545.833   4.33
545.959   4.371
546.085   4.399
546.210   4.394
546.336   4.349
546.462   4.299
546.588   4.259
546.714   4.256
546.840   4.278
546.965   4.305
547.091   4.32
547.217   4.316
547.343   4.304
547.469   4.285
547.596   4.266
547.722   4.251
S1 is 0.01 mag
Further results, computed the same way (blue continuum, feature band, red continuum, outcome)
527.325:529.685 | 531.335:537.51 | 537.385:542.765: 0.02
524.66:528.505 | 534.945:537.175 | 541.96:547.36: 0.01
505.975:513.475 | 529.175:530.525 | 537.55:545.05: -0.01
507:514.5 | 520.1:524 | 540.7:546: 0.03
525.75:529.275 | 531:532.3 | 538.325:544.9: 0.01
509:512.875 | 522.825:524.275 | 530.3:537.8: 0.03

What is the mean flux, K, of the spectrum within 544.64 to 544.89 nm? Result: 4.27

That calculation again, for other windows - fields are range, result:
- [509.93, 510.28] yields 4.49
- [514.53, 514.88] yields 4.46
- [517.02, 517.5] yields 4.05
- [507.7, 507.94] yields 4.46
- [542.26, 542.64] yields 4.17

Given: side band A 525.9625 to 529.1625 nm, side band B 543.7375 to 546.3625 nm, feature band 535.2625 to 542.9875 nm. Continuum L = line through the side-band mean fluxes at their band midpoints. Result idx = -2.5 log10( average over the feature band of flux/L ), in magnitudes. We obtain 0.02 mag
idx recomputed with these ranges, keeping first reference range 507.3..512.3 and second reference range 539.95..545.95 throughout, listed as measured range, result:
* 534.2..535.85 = -0.02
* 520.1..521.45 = 0.02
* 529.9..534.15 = 0.01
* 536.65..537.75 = 0.04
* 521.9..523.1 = 0.05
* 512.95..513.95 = 0.03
